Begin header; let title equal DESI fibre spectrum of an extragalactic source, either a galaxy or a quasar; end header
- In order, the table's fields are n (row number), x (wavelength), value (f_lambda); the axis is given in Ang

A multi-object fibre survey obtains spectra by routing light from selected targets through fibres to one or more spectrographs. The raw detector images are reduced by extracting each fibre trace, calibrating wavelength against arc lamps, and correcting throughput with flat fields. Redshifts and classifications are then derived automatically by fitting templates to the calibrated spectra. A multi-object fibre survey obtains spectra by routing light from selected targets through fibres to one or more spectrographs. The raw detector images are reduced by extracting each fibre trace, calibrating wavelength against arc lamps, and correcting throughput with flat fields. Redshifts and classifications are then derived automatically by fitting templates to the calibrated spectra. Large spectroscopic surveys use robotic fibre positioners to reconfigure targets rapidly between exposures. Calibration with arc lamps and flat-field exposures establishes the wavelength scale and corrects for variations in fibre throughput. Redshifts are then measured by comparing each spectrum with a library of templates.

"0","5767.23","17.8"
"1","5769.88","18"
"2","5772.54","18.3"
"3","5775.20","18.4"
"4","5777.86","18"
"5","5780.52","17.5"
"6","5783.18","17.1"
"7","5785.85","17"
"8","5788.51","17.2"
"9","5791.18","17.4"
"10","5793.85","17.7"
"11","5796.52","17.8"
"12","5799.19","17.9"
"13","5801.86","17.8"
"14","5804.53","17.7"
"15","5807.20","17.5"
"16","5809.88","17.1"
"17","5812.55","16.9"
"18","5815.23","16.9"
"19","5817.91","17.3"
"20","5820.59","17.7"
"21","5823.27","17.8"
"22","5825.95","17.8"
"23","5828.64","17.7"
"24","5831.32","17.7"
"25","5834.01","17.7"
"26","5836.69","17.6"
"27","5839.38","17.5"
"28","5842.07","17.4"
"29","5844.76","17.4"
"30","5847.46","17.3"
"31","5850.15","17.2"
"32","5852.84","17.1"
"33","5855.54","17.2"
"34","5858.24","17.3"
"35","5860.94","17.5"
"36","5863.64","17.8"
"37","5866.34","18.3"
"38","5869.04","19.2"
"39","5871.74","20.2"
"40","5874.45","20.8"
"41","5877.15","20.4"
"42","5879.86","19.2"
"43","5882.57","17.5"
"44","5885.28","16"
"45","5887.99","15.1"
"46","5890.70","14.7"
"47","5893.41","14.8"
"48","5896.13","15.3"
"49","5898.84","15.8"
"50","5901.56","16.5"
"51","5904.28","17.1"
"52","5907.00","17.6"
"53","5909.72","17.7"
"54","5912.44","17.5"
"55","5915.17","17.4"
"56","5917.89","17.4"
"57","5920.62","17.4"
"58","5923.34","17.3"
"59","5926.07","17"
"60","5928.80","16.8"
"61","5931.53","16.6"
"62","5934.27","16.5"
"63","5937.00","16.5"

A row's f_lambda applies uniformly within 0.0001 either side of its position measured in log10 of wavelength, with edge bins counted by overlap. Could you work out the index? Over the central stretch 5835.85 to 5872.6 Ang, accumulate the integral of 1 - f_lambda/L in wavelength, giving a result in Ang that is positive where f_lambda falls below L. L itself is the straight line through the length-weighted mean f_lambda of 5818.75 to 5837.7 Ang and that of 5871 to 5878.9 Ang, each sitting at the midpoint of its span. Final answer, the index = 2.79 Ang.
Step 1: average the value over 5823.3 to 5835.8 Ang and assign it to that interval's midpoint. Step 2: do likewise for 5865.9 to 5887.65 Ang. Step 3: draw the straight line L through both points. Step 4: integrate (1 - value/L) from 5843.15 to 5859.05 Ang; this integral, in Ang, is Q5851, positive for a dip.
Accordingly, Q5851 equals 0.8 Ang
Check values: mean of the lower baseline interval 17.7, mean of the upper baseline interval 18.8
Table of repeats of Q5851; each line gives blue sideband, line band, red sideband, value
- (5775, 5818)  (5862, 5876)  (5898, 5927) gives -1.58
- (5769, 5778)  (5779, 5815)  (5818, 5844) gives 1.10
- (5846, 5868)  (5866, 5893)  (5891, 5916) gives -1.55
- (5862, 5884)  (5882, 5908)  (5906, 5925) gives 3.26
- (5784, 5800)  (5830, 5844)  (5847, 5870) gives 0.01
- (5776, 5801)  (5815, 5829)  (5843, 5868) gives -0.05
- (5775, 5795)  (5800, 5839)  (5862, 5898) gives 0.03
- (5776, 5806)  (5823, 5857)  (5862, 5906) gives 0.02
